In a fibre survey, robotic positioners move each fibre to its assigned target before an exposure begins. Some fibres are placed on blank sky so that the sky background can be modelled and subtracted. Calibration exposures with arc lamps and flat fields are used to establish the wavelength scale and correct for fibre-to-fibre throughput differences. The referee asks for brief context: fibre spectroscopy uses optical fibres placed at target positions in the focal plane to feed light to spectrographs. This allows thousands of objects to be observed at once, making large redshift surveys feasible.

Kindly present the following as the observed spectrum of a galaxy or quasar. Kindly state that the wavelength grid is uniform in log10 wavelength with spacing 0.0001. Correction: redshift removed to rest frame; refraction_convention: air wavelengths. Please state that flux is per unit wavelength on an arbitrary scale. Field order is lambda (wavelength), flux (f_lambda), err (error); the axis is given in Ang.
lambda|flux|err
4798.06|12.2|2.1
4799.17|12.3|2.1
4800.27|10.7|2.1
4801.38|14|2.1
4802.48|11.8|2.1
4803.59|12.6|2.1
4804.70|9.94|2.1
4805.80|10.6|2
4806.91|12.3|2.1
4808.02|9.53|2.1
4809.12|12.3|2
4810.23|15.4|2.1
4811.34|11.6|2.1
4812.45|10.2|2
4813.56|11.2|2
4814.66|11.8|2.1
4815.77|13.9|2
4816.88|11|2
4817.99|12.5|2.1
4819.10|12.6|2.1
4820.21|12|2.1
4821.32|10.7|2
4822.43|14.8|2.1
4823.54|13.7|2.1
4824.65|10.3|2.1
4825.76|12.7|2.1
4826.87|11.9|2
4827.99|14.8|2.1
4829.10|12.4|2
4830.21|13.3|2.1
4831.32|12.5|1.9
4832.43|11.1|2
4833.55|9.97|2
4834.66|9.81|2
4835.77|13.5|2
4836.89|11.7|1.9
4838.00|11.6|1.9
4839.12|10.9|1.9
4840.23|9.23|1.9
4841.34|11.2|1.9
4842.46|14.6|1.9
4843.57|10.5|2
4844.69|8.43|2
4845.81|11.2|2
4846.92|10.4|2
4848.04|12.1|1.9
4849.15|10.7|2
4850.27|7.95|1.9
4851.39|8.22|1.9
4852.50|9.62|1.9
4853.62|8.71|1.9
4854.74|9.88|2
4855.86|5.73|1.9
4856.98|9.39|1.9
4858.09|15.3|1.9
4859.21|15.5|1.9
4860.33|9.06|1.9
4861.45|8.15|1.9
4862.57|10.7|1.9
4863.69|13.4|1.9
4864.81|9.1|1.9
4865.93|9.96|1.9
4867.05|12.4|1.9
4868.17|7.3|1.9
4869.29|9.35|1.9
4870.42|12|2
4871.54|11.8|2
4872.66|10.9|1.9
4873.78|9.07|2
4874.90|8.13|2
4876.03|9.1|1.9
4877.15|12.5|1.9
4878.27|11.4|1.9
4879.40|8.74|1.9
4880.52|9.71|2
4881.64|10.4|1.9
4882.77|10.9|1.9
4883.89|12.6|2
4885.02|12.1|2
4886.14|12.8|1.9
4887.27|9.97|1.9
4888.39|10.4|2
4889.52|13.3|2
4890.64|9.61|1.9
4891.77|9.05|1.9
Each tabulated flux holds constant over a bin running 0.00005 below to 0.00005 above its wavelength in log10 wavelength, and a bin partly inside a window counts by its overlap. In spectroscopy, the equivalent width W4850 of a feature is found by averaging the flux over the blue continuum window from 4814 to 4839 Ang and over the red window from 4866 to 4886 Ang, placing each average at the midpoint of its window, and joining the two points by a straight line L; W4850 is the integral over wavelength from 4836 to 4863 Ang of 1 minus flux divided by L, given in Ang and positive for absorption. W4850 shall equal 2.2 Ang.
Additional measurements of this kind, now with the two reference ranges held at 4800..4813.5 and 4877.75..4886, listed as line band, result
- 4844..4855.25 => 1.5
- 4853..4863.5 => 0.8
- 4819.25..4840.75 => -0.9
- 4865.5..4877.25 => 1.0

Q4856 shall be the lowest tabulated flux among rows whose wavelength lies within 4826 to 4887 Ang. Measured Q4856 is 5.73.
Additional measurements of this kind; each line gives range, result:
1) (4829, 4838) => 9.81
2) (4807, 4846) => 8.43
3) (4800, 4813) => 9.53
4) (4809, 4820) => 10.2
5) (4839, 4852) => 7.95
